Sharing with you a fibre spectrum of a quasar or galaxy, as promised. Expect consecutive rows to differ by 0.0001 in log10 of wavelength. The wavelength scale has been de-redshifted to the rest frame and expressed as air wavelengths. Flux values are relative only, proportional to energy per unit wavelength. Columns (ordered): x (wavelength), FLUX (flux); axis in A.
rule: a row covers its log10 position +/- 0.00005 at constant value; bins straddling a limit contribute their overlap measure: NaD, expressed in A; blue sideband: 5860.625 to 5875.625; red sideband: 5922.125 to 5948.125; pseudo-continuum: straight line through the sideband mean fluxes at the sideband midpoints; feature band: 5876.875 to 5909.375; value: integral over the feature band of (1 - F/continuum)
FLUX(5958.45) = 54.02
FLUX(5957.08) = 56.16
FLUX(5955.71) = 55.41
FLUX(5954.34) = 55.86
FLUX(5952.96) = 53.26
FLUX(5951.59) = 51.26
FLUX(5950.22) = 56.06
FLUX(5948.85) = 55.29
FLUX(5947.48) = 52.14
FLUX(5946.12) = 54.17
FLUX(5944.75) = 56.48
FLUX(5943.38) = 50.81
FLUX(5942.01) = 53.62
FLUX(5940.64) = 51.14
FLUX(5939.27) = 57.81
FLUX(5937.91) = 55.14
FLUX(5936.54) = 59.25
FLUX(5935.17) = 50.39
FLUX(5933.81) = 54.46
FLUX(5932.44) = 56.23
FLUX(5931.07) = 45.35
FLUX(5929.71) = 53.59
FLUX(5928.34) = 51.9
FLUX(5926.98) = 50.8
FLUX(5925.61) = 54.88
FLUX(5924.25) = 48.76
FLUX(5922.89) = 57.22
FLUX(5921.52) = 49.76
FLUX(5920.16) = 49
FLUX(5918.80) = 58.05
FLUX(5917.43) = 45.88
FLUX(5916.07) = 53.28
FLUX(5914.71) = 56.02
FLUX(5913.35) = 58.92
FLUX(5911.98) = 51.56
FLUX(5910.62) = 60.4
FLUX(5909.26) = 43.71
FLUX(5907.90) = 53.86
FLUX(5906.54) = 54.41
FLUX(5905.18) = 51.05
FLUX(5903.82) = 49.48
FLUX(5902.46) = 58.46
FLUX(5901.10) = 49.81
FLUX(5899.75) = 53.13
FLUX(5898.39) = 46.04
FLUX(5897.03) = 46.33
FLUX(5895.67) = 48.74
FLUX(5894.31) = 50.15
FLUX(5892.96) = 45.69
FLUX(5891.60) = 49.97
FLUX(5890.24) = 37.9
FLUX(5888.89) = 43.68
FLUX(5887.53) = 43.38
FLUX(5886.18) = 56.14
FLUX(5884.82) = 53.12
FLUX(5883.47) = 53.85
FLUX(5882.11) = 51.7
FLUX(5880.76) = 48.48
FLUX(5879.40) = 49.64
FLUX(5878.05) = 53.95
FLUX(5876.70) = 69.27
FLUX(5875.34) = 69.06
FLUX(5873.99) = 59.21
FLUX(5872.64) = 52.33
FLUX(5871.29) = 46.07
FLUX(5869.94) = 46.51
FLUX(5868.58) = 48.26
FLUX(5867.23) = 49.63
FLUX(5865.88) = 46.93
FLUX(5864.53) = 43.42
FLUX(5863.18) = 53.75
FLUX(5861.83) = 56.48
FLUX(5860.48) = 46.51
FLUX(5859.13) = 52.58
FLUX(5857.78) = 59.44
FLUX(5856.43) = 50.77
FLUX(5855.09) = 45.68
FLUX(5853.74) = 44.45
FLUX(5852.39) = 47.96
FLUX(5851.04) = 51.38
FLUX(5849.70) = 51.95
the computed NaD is 1.2 A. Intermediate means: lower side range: 51.3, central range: 50.1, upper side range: 53.4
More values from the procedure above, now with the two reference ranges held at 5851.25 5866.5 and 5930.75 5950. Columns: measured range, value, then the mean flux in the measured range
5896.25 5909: 0.23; 51.1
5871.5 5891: -0.70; 52.8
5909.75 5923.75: -0.28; 53.8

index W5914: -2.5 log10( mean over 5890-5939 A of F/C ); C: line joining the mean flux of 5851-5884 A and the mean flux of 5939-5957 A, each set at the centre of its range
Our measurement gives 0.03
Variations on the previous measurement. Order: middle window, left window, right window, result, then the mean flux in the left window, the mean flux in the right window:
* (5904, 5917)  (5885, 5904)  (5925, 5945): -0.06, 48.6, 53.4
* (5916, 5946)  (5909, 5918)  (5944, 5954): 0.02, 53.3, 54.1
